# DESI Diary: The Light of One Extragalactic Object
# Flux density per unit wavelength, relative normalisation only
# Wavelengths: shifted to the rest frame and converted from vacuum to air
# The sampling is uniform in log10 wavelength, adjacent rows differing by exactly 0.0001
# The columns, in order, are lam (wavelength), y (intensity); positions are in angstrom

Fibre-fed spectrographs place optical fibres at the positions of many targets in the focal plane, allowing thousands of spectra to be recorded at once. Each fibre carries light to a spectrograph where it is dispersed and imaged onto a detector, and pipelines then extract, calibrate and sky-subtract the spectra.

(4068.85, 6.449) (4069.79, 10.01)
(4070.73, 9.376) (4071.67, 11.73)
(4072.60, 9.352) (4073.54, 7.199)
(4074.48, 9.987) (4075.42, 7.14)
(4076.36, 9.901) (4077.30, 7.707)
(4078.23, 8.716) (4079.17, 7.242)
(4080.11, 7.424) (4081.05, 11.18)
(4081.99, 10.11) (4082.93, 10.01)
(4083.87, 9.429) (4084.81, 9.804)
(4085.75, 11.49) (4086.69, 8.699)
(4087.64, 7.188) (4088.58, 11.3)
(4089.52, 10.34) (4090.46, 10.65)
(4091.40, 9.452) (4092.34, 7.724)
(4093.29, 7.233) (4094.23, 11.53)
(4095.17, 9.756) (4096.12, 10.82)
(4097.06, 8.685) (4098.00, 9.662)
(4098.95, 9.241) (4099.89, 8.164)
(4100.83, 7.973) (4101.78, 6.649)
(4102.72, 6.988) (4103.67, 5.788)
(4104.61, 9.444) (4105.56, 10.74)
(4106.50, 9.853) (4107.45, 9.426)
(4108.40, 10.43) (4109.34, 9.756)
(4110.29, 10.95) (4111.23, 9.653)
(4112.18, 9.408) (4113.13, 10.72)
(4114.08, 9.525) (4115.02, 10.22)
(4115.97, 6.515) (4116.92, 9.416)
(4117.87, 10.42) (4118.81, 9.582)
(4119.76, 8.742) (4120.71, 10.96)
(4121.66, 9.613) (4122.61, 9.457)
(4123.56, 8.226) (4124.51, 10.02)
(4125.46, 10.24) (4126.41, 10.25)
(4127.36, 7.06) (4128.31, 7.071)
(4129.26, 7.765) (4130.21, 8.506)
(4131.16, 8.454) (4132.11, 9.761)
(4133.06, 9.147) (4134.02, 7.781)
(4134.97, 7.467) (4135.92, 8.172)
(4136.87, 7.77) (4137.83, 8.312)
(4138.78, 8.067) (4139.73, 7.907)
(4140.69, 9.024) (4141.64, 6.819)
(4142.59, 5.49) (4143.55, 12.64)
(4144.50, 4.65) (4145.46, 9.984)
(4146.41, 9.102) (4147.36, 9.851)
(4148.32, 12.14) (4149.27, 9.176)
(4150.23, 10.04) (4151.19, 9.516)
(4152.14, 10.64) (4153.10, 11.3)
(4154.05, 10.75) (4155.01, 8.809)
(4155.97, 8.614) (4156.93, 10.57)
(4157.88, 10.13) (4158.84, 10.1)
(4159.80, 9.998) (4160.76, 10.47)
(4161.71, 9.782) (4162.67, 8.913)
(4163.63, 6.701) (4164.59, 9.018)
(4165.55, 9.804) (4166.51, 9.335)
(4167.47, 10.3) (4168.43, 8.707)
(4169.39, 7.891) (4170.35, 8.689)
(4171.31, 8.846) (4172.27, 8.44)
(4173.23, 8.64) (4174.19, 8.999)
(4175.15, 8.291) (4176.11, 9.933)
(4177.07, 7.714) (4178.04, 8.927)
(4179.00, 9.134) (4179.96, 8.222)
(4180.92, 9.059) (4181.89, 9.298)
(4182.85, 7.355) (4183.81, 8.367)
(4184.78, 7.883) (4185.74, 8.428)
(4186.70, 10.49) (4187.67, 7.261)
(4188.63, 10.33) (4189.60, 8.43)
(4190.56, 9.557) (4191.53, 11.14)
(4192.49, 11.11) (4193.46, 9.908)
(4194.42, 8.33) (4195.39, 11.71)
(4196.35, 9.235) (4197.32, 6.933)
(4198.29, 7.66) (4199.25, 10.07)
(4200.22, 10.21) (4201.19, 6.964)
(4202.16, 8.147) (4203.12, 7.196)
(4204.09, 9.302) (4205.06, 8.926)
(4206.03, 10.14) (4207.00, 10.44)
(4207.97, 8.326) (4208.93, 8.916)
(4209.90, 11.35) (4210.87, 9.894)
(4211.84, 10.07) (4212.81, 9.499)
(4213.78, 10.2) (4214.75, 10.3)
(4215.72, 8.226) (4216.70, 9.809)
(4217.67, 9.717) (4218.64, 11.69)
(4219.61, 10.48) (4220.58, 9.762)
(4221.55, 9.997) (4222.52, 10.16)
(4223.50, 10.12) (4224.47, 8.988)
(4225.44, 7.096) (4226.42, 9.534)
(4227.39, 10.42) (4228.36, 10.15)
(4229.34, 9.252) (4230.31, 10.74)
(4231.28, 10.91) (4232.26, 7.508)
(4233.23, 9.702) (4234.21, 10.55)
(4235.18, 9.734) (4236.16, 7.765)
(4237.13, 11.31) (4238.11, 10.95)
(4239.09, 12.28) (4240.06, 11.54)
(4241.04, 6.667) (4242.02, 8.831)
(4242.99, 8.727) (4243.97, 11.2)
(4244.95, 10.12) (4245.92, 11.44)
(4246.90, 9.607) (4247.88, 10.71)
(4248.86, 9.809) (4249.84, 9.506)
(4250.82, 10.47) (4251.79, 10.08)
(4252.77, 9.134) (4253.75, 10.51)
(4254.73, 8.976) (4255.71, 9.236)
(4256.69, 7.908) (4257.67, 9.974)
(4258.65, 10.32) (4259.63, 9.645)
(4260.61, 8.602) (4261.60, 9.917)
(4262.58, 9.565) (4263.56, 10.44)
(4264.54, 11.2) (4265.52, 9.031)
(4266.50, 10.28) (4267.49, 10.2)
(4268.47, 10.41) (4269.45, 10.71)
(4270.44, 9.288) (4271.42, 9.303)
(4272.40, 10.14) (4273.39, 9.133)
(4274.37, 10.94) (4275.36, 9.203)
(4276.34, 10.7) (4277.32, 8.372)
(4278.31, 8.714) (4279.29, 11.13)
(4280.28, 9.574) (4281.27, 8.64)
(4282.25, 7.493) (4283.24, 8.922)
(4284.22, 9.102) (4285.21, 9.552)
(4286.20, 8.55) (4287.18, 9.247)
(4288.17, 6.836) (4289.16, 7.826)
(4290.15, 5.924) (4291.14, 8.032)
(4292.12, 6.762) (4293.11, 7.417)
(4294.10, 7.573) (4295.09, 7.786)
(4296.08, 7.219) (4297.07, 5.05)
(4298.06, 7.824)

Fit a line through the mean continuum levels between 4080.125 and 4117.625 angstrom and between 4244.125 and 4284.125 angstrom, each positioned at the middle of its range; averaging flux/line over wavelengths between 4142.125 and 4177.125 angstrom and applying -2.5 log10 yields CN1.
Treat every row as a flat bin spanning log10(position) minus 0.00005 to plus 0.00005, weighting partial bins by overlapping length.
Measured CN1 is 0.02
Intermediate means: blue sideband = 9.36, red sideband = 9.74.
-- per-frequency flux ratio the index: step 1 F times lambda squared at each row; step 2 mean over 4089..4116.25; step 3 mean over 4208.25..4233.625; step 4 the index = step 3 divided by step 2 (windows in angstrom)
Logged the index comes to 1.12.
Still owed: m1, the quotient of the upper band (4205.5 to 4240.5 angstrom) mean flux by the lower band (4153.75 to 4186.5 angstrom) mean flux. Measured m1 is 1.1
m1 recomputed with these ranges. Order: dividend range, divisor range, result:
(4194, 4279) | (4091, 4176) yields 1.06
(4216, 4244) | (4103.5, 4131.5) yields 1.05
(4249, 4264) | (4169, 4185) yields 1.12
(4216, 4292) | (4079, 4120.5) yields 1.03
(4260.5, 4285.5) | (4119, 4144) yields 1.12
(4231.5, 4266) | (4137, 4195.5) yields 1.07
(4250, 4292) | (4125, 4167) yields 1.03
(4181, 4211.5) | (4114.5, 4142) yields 1.05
